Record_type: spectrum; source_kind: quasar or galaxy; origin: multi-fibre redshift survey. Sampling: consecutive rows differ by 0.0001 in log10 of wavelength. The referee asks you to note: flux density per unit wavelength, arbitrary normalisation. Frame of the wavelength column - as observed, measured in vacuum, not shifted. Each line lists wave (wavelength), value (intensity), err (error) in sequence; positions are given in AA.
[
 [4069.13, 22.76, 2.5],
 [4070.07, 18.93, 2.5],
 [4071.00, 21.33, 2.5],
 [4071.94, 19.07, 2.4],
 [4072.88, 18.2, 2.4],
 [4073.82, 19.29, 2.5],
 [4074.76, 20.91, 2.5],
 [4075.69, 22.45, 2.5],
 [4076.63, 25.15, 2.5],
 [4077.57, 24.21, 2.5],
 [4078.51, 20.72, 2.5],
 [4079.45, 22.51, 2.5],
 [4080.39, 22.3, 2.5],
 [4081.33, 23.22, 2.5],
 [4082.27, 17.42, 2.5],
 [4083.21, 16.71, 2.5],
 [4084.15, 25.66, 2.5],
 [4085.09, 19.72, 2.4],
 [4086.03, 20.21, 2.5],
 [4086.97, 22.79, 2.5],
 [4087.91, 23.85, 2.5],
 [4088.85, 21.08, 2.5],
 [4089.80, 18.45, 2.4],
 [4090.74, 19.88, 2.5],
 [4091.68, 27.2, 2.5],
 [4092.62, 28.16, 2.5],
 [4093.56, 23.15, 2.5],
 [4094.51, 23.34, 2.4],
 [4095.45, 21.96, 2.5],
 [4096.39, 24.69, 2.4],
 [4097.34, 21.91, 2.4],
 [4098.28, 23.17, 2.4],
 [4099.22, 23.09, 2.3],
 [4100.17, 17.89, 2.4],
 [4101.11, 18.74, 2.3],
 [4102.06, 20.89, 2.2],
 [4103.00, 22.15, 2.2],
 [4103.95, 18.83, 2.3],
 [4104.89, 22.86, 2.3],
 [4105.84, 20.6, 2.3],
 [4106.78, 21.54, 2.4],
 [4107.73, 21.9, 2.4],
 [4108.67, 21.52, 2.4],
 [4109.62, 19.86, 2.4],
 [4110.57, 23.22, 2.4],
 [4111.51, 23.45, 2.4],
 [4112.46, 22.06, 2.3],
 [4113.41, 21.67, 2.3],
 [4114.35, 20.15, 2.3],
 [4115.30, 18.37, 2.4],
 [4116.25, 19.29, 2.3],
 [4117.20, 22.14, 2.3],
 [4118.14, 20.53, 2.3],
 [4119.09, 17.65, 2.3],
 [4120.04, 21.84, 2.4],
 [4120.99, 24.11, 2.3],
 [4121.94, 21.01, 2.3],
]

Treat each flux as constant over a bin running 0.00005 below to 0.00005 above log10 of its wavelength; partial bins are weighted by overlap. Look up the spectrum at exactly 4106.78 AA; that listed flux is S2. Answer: 21.54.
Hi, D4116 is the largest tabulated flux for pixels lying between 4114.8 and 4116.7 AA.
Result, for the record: 19.29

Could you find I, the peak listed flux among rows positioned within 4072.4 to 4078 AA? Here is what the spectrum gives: 25.15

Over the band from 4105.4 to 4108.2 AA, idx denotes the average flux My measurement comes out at 21.4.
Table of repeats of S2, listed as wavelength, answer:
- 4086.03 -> 20.21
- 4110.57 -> 23.22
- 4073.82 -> 19.29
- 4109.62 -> 19.86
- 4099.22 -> 23.09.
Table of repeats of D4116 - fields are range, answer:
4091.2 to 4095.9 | 28.16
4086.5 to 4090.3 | 23.85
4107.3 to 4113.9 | 23.45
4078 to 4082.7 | 23.22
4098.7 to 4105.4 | 23.09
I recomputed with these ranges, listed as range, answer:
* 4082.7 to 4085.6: 25.66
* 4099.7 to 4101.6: 18.74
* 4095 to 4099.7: 24.69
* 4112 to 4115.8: 22.06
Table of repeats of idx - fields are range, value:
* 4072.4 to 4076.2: 20.3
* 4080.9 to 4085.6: 20.5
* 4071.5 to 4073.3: 18.6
